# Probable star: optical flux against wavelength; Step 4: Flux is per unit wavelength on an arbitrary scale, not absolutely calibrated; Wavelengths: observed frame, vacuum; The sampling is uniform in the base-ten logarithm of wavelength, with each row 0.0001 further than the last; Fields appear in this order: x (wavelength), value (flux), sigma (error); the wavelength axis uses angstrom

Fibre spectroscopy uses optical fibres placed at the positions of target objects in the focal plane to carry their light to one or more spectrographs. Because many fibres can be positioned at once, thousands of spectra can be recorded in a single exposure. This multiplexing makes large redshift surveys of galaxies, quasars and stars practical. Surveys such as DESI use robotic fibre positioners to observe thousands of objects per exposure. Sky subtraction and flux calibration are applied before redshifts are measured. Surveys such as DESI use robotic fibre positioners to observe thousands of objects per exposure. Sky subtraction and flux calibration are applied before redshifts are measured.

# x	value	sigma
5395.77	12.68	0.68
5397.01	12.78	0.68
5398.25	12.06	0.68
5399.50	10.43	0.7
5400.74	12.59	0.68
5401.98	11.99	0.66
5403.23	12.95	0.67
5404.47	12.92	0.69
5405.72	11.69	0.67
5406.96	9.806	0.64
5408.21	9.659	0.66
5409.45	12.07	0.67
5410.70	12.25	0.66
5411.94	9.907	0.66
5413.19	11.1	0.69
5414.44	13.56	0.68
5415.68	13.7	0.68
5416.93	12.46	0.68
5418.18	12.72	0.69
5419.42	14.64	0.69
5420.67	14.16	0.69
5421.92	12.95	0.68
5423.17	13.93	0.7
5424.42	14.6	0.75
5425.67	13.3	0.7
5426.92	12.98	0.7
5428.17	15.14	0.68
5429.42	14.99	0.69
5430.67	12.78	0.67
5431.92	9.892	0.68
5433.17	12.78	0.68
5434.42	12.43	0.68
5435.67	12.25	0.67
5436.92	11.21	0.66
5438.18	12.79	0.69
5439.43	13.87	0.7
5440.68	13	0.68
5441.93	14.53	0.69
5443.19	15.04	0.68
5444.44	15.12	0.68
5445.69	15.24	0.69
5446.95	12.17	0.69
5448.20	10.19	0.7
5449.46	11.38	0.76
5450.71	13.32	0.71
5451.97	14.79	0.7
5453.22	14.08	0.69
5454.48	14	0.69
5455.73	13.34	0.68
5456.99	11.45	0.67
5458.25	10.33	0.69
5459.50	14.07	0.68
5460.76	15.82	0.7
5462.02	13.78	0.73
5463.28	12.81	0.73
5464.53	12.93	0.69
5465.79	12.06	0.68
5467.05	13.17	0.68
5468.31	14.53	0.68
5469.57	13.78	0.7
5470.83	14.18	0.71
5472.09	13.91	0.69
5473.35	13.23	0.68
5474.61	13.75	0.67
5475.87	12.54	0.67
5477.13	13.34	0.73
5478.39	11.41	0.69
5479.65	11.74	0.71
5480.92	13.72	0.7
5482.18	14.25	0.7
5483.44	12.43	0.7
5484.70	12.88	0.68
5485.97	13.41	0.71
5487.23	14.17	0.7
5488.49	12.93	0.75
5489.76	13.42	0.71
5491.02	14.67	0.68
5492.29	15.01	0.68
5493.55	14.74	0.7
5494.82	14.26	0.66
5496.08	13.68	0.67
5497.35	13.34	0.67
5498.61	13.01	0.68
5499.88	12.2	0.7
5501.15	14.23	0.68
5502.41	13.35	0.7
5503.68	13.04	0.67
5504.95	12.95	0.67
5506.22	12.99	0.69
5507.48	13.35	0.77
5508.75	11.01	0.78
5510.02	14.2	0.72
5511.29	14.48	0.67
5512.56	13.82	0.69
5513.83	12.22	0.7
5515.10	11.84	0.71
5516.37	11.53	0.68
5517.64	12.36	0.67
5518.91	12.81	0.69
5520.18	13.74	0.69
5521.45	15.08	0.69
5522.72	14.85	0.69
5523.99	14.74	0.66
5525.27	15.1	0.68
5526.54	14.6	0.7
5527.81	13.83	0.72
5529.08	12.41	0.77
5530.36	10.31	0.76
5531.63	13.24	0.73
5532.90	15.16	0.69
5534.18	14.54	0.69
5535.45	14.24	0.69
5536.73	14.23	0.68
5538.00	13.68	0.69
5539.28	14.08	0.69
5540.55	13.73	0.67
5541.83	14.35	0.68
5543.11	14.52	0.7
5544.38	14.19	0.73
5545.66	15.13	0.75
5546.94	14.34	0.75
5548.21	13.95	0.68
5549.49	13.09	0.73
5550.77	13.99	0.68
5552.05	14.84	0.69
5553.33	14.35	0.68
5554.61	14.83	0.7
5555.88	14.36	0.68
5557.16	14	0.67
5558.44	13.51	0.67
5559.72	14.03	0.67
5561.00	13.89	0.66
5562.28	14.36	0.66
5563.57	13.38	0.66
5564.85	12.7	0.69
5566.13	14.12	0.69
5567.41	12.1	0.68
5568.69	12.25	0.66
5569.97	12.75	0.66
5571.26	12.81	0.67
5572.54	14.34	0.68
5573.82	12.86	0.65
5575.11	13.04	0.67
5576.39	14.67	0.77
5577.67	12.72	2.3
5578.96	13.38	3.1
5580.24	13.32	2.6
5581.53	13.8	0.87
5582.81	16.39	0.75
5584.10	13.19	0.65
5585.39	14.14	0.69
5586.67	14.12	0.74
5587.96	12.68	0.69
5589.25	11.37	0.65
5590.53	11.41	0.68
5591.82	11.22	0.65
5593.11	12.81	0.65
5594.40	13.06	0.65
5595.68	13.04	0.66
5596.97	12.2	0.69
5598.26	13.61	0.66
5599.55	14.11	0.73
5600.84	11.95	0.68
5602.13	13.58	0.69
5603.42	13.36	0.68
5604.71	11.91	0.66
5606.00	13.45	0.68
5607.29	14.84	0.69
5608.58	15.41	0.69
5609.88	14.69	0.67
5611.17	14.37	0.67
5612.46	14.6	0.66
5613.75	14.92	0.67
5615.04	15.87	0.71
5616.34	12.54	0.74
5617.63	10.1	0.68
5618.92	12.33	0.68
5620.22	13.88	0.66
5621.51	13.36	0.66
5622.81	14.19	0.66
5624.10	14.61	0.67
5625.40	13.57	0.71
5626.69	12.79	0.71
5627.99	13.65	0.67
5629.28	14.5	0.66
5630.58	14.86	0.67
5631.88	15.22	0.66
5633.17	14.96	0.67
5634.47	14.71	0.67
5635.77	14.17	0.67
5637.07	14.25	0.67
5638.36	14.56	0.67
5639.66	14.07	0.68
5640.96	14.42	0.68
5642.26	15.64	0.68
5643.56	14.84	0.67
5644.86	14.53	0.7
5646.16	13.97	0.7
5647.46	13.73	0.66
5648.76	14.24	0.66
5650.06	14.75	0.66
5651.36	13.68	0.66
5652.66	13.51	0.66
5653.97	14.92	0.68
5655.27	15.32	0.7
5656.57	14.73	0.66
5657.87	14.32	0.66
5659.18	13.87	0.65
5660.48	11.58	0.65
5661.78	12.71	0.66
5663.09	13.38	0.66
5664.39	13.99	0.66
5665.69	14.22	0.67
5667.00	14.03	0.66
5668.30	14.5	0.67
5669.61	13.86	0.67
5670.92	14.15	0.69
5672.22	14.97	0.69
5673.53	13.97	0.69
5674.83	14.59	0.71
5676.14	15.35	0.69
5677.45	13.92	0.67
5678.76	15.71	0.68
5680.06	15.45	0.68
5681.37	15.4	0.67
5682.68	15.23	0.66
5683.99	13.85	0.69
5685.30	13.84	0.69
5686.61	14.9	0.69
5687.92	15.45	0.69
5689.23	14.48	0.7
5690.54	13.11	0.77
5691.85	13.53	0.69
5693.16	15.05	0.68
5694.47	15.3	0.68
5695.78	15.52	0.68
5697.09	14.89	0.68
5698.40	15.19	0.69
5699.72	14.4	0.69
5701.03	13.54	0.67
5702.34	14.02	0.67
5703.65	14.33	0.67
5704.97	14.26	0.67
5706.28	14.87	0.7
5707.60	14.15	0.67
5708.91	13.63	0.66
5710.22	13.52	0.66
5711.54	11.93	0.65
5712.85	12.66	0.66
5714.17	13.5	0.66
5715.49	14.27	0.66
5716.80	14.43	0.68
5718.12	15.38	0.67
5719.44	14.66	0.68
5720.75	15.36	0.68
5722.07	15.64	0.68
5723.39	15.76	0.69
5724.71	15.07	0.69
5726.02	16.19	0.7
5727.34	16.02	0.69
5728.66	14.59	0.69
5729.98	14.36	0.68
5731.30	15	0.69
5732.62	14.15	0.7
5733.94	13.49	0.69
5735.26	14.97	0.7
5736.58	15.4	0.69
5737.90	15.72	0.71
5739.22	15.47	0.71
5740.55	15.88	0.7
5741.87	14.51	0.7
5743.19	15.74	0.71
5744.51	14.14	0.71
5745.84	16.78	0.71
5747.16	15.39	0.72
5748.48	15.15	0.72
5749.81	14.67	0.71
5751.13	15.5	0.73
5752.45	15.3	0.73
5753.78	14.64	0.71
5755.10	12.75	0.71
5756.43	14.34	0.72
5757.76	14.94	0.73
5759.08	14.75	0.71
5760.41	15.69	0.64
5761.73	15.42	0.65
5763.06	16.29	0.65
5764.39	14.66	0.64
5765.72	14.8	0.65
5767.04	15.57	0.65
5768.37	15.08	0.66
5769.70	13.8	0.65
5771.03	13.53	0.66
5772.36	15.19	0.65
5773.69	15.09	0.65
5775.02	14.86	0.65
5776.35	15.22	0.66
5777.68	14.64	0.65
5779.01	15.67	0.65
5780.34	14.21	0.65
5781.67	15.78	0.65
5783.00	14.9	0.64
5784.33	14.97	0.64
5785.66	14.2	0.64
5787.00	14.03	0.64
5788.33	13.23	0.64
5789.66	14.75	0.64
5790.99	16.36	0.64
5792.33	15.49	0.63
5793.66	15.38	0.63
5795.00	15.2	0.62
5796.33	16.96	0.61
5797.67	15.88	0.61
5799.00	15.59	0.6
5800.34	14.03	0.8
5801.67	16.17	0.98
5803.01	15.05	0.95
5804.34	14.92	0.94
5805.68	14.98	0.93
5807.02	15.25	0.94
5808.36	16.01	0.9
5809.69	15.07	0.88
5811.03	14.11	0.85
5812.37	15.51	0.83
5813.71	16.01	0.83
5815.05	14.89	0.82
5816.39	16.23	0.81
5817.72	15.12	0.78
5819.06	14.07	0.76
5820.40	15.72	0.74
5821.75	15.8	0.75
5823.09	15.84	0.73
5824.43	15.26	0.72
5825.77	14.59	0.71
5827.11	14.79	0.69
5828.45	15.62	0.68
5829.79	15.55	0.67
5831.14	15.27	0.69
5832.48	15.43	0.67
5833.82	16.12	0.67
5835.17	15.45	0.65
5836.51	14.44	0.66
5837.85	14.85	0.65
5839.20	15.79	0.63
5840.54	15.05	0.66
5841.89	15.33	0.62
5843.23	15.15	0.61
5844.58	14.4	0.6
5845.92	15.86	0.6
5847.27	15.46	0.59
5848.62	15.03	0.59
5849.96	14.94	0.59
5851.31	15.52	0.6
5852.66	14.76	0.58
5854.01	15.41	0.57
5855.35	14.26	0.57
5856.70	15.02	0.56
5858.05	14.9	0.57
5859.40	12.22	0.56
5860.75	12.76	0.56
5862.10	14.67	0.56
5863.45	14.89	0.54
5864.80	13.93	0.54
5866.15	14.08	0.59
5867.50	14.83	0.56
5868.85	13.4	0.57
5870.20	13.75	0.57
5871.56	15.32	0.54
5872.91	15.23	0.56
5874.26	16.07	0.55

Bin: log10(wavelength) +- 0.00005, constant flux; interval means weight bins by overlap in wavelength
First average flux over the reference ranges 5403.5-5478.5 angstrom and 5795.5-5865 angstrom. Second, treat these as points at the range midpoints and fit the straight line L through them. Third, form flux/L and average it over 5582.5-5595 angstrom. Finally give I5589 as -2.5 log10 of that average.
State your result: 0.07 mag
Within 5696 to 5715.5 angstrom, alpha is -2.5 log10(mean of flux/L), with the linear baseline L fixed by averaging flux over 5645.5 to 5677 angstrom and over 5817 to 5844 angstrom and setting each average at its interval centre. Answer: 0.03 mag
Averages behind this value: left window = 14.1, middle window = 14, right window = 15.3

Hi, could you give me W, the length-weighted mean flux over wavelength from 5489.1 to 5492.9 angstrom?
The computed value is 14.3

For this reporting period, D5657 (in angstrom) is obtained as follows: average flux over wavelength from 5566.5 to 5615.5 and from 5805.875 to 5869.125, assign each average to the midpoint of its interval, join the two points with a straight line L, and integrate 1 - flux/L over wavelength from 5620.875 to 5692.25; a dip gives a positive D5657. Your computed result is -2.3 angstrom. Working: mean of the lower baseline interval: 13.4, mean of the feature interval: 14.3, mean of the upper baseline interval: 15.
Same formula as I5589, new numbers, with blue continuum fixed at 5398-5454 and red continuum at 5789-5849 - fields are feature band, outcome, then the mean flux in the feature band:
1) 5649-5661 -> 0.01 mag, 14.1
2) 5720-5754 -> -0.03 mag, 15.2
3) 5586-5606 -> 0.10 mag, 12.7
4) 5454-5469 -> -0.01 mag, 13.2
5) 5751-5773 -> 0.01 mag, 14.8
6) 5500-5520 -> 0.03 mag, 12.9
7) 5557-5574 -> 0.03 mag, 13.4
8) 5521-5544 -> -0.04 mag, 14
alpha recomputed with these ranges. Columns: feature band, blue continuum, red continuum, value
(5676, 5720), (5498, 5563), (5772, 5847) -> 0.02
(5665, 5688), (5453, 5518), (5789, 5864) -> -0.02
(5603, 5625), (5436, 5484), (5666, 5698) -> 0.03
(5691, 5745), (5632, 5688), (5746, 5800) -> 0.00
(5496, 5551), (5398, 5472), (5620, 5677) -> -0.01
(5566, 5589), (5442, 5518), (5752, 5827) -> 0.03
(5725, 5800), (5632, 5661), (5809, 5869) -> -0.02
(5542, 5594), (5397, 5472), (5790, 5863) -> 0.01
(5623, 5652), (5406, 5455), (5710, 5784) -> -0.01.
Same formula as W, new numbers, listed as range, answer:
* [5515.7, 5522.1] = 13.1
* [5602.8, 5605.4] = 12.6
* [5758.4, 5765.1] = 15.4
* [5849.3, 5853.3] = 15.1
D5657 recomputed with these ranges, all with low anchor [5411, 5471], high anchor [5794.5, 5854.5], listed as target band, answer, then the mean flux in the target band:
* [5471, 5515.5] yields 0.5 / 13.3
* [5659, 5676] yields 0.7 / 13.9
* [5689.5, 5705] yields 0.2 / 14.4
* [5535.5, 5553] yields -0.5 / 14.2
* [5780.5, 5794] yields 0.2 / 14.9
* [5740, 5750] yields -0.3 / 15.3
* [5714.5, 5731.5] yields -0.4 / 15.1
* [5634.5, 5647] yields -0.2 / 14.5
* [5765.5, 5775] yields 0.2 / 14.7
